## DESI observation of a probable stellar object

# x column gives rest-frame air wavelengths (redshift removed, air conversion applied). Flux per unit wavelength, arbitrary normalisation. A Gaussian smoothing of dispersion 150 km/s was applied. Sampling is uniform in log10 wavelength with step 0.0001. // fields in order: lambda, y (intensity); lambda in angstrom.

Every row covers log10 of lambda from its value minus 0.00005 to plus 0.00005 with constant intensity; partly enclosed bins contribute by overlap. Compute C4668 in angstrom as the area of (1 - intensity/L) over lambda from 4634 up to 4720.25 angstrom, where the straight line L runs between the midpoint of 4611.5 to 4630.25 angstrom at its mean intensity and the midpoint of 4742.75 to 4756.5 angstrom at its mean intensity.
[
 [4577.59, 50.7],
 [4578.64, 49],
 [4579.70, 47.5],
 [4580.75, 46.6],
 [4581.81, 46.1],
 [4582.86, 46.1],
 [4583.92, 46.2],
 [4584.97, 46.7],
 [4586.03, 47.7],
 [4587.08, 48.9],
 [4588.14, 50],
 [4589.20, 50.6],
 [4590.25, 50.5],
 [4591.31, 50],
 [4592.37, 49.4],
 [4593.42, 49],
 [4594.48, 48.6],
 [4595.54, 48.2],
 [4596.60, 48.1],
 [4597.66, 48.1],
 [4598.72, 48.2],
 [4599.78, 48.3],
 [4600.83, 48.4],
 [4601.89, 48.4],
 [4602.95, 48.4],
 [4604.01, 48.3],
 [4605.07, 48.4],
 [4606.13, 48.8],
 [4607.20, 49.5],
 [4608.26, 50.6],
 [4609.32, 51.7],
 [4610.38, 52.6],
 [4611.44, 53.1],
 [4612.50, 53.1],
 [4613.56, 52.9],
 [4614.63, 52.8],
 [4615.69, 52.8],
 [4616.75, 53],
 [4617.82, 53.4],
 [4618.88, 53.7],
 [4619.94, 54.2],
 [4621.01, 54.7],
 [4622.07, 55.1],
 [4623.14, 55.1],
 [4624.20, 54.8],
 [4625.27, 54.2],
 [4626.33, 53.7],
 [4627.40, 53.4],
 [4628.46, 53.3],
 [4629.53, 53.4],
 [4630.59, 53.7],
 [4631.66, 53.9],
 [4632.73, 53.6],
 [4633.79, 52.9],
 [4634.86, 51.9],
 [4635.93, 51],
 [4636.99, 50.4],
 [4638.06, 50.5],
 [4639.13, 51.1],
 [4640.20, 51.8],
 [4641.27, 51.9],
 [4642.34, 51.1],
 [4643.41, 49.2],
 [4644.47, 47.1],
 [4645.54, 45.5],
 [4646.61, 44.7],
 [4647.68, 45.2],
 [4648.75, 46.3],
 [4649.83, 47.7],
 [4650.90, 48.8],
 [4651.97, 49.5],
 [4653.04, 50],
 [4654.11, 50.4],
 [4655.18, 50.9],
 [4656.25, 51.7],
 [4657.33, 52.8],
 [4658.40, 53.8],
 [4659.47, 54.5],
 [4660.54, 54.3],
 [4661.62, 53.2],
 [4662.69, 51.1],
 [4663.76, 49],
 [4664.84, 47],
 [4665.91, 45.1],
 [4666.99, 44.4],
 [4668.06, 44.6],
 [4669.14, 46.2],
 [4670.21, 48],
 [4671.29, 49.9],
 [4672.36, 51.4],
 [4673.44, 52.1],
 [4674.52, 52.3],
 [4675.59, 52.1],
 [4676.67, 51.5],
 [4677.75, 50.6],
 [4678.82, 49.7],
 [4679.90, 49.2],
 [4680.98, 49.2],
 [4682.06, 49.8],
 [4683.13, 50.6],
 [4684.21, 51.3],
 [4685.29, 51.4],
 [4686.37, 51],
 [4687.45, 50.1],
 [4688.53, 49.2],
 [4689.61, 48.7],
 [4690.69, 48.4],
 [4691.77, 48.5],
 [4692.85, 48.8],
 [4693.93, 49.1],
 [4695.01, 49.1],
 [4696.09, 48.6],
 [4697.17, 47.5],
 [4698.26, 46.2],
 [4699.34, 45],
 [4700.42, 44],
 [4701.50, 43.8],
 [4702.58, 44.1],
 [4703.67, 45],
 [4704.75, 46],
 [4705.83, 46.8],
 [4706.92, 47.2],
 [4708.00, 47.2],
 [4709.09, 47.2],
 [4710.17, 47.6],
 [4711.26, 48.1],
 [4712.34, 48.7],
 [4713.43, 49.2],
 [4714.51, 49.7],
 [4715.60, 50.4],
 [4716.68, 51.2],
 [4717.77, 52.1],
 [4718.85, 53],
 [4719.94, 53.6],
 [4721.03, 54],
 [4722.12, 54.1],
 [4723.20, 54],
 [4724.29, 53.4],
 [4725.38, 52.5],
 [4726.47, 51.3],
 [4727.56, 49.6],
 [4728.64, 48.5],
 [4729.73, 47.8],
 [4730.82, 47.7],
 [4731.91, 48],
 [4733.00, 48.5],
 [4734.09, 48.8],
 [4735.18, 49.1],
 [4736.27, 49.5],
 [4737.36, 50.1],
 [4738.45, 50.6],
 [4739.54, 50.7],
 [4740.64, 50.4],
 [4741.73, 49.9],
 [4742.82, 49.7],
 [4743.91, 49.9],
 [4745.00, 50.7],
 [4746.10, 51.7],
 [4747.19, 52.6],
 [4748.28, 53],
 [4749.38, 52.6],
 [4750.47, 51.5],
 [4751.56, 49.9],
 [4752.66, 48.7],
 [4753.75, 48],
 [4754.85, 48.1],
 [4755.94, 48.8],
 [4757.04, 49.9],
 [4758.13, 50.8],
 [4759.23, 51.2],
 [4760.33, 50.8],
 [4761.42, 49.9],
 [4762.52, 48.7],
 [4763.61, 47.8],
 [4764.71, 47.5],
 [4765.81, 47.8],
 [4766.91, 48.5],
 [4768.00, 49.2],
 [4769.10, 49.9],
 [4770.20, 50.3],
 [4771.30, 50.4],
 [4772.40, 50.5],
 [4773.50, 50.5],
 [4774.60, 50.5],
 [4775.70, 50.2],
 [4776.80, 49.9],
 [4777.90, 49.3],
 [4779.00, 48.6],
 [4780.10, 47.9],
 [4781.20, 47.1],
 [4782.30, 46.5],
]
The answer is 5.1 angstrom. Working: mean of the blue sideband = 53.7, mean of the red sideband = 50.4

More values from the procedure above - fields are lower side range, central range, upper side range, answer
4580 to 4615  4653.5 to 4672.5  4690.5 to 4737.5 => -0.3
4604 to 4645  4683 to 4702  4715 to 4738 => 1.1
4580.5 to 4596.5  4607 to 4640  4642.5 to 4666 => -2.7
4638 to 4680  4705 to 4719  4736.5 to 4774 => 0.3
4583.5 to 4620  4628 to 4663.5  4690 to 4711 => -1.6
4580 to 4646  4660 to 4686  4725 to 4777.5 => 0.3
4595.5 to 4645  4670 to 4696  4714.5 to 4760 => 0.5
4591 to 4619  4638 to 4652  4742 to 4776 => 0.5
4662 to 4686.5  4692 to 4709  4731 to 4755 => 1.1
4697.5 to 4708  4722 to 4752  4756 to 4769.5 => -1.8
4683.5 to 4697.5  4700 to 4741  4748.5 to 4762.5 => 0.3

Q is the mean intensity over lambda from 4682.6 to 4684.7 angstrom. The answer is 50.9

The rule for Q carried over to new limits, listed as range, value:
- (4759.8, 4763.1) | 49.9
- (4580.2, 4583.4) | 46.3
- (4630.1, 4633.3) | 53.7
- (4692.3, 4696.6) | 48.9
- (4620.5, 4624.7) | 55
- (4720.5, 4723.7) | 54.1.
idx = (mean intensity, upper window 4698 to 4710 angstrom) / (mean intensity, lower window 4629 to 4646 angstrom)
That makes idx 0.89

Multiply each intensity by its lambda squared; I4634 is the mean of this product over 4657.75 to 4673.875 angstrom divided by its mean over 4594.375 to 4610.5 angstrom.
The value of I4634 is 1.04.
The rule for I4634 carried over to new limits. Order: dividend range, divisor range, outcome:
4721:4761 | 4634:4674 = 1.05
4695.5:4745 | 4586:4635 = 1.00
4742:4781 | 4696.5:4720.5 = 1.06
